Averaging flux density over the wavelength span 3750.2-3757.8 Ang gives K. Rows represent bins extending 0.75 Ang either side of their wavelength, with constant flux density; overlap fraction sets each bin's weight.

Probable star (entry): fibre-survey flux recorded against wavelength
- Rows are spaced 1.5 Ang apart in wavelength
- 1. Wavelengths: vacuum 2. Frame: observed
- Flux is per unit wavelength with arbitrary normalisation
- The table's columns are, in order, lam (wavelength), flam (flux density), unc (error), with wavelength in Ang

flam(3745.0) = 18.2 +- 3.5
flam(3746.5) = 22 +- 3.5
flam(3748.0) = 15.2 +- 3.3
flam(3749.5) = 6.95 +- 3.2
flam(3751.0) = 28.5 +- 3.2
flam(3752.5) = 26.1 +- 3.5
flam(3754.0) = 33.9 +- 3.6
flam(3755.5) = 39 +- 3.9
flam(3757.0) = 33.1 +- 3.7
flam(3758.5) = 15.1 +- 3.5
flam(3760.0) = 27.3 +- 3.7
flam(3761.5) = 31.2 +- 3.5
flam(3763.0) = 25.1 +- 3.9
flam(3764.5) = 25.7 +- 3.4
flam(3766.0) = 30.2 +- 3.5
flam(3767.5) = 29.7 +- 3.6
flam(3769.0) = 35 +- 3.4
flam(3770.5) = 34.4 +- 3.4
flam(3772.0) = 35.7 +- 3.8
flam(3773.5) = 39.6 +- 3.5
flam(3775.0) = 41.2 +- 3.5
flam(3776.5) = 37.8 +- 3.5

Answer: 31.8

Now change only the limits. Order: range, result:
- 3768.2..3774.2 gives 36.1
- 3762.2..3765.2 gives 25.5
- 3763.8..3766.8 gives 28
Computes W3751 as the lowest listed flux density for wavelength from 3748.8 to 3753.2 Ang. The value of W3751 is 6.95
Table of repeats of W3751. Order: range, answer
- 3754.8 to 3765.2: 15.1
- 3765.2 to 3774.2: 29.7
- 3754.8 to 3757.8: 33.1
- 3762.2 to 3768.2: 25.1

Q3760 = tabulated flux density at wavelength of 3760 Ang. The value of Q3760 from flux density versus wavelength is 27.3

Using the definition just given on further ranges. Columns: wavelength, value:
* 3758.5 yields 15.1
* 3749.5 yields 6.95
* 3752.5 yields 26.1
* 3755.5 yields 39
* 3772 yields 35.7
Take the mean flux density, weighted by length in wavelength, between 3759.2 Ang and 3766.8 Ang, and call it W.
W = 27.8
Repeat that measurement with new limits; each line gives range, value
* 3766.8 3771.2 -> 33.1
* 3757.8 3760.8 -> 21.5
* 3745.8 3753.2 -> 19.7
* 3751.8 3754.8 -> 30.2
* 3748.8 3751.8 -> 18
